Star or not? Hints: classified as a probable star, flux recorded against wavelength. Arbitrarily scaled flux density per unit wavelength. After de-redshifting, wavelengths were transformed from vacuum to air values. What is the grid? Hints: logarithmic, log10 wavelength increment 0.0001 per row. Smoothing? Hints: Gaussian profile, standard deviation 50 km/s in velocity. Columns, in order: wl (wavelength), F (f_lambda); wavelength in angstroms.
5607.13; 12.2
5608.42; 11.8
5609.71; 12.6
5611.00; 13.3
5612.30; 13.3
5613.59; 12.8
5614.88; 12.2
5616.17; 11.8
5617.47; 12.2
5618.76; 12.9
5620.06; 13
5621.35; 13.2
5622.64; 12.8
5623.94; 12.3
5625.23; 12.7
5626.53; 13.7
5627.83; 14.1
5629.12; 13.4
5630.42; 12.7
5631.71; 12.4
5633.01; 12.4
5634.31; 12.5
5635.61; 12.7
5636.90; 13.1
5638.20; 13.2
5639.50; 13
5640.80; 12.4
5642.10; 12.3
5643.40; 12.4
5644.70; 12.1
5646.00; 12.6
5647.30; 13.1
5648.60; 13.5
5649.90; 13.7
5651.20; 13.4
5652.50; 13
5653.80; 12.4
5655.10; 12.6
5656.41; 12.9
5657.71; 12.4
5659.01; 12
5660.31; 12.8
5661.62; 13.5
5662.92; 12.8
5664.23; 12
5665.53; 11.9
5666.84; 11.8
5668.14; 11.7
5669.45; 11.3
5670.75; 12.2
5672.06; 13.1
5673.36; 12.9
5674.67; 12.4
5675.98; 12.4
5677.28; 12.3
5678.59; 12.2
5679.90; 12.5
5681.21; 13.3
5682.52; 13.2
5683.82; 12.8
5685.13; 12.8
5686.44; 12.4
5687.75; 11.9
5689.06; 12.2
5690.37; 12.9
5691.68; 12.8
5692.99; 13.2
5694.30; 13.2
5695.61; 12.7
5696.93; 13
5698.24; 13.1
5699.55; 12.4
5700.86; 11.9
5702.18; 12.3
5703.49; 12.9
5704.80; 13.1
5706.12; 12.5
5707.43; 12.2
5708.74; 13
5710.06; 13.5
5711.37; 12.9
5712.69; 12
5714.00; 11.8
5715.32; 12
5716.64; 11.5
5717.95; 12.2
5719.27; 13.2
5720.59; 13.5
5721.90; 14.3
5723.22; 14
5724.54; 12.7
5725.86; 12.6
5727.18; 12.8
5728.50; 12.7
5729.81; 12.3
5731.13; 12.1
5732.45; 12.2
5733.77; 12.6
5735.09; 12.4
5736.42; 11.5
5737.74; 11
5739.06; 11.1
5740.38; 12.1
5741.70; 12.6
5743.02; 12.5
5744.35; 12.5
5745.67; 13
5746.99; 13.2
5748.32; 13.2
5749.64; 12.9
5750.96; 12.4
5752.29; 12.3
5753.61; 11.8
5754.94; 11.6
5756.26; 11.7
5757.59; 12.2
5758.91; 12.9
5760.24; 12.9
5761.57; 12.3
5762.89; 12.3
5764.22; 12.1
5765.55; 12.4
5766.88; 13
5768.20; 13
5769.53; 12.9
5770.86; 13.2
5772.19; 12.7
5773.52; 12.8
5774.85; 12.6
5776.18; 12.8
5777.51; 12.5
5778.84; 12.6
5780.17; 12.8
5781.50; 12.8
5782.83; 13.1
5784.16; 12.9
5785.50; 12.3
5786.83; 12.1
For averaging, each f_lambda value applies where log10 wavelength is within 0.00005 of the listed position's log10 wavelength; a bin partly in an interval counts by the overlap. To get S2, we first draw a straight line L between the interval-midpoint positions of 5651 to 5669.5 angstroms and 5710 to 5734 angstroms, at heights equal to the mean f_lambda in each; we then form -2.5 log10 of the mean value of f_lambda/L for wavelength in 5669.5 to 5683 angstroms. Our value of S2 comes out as -0.007 mag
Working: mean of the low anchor 12.4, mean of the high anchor 12.7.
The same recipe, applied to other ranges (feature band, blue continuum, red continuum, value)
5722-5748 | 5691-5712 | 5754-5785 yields 0.02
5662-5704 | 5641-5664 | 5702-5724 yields 0.02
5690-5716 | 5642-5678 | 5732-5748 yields -0.02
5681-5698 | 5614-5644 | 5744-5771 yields -0.01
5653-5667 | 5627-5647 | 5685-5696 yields 0.02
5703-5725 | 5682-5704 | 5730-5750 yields -0.02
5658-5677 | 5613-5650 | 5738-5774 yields 0.03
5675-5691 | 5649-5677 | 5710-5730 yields 0.00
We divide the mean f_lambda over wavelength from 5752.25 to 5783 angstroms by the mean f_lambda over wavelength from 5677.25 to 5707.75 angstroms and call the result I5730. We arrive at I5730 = 0.99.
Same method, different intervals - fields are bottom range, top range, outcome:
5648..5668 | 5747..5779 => 0.99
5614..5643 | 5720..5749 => 0.99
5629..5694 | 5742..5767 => 0.99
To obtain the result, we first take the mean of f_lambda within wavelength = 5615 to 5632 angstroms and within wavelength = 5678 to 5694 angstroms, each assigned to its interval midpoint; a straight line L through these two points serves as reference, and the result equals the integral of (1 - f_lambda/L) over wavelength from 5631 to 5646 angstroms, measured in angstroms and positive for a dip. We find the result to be 0.3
